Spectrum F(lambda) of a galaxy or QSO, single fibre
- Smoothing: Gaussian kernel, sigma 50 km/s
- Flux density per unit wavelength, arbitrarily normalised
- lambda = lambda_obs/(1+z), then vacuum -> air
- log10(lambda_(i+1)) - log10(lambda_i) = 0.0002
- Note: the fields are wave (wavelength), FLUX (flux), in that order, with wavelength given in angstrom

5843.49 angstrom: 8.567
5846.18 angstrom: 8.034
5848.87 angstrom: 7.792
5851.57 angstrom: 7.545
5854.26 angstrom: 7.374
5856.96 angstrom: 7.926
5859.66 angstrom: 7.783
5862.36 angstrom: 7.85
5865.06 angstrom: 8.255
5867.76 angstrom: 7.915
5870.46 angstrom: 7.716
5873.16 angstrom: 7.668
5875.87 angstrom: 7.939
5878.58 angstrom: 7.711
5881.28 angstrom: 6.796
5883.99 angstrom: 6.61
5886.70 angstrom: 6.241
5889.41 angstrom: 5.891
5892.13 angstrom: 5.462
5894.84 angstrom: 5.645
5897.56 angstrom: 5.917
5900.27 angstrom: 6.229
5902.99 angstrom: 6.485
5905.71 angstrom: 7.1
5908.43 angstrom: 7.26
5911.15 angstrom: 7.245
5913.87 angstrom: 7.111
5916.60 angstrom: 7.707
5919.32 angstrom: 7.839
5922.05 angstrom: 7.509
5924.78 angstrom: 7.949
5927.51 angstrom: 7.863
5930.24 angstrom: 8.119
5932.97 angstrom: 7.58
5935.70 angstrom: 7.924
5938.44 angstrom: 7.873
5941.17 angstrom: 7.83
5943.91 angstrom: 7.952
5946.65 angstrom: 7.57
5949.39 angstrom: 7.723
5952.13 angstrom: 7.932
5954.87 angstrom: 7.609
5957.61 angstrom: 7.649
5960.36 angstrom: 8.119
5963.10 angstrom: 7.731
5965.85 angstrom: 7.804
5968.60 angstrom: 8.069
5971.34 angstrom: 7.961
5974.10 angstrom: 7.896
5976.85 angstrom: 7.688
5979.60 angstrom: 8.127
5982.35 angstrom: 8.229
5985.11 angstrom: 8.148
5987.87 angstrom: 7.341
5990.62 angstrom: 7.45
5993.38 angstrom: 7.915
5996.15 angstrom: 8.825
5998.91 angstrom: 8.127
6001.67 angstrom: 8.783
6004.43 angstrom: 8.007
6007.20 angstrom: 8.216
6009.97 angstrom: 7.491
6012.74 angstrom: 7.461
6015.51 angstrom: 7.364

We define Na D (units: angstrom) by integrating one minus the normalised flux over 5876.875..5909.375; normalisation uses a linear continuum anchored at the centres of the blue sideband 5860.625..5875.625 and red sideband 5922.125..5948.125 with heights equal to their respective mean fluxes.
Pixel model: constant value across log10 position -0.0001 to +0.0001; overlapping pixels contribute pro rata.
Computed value 5.8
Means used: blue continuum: 7.88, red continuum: 7.83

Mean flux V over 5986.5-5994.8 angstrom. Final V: 7.57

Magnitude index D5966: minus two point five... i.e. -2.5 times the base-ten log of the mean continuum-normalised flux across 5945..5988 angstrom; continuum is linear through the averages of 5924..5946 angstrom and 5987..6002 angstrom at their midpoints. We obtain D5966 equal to 0.01 mag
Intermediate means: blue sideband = 7.87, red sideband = 8.05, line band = 7.86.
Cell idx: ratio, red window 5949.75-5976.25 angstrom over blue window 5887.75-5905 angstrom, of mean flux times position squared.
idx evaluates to 1.3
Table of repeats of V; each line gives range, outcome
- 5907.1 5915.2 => 7.21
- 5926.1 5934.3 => 7.86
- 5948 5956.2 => 7.76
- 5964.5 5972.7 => 7.95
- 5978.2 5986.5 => 8.17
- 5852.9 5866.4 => 7.84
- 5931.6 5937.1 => 7.75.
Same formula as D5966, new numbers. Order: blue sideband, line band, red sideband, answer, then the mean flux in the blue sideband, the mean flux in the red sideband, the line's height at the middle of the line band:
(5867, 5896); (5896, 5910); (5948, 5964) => 0.09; 6.86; 7.8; 7.13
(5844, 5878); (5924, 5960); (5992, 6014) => 0.02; 7.83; 8.1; 7.99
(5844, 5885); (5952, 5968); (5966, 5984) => 0.02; 7.69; 7.99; 7.95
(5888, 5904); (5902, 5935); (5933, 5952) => -0.10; 5.93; 7.8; 6.83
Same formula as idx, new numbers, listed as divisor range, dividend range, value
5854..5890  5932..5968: 1.08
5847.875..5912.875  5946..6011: 1.16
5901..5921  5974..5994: 1.11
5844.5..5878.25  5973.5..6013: 1.07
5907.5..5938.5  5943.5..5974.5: 1.03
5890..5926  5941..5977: 1.16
